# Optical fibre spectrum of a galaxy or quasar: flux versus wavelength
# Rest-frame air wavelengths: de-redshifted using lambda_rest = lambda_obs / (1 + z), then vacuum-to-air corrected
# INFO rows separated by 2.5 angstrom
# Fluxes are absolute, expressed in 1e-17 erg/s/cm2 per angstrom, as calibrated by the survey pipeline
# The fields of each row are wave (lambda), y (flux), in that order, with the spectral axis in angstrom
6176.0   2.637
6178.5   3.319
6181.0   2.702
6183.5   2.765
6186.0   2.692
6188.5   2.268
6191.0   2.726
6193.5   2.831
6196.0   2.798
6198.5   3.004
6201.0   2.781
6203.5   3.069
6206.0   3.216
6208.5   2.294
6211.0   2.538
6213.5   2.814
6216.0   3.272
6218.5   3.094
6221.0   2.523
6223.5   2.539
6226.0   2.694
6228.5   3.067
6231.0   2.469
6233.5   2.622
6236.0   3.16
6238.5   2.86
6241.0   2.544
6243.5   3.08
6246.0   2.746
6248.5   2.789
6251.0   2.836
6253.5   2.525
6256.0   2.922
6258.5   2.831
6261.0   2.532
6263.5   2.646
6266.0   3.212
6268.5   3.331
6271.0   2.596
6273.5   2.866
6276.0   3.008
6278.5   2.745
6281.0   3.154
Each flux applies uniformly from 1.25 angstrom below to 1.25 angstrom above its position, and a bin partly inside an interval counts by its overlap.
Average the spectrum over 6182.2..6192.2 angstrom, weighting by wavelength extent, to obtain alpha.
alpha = 2.61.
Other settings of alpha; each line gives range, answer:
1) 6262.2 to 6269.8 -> 3.06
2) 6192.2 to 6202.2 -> 2.85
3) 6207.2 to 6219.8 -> 2.8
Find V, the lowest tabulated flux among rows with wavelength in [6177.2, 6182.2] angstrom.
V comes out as 2.702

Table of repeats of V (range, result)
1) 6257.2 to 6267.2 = 2.532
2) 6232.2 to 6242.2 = 2.544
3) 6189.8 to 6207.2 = 2.726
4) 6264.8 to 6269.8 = 3.212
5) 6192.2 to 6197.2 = 2.798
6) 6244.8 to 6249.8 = 2.746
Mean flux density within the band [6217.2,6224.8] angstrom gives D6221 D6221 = 2.72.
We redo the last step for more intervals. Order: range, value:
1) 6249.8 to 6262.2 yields 2.73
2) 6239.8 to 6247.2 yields 2.79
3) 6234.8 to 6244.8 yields 2.91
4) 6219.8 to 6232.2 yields 2.66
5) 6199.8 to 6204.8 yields 2.93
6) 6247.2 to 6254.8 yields 2.72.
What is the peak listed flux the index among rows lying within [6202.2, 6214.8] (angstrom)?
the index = 3.216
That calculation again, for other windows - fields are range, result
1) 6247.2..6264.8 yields 2.922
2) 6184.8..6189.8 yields 2.692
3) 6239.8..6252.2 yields 3.08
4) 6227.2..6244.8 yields 3.16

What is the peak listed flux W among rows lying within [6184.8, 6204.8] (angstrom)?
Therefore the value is 3.069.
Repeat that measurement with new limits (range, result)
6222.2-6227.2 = 2.694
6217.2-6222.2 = 3.094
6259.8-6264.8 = 2.646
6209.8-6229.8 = 3.272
